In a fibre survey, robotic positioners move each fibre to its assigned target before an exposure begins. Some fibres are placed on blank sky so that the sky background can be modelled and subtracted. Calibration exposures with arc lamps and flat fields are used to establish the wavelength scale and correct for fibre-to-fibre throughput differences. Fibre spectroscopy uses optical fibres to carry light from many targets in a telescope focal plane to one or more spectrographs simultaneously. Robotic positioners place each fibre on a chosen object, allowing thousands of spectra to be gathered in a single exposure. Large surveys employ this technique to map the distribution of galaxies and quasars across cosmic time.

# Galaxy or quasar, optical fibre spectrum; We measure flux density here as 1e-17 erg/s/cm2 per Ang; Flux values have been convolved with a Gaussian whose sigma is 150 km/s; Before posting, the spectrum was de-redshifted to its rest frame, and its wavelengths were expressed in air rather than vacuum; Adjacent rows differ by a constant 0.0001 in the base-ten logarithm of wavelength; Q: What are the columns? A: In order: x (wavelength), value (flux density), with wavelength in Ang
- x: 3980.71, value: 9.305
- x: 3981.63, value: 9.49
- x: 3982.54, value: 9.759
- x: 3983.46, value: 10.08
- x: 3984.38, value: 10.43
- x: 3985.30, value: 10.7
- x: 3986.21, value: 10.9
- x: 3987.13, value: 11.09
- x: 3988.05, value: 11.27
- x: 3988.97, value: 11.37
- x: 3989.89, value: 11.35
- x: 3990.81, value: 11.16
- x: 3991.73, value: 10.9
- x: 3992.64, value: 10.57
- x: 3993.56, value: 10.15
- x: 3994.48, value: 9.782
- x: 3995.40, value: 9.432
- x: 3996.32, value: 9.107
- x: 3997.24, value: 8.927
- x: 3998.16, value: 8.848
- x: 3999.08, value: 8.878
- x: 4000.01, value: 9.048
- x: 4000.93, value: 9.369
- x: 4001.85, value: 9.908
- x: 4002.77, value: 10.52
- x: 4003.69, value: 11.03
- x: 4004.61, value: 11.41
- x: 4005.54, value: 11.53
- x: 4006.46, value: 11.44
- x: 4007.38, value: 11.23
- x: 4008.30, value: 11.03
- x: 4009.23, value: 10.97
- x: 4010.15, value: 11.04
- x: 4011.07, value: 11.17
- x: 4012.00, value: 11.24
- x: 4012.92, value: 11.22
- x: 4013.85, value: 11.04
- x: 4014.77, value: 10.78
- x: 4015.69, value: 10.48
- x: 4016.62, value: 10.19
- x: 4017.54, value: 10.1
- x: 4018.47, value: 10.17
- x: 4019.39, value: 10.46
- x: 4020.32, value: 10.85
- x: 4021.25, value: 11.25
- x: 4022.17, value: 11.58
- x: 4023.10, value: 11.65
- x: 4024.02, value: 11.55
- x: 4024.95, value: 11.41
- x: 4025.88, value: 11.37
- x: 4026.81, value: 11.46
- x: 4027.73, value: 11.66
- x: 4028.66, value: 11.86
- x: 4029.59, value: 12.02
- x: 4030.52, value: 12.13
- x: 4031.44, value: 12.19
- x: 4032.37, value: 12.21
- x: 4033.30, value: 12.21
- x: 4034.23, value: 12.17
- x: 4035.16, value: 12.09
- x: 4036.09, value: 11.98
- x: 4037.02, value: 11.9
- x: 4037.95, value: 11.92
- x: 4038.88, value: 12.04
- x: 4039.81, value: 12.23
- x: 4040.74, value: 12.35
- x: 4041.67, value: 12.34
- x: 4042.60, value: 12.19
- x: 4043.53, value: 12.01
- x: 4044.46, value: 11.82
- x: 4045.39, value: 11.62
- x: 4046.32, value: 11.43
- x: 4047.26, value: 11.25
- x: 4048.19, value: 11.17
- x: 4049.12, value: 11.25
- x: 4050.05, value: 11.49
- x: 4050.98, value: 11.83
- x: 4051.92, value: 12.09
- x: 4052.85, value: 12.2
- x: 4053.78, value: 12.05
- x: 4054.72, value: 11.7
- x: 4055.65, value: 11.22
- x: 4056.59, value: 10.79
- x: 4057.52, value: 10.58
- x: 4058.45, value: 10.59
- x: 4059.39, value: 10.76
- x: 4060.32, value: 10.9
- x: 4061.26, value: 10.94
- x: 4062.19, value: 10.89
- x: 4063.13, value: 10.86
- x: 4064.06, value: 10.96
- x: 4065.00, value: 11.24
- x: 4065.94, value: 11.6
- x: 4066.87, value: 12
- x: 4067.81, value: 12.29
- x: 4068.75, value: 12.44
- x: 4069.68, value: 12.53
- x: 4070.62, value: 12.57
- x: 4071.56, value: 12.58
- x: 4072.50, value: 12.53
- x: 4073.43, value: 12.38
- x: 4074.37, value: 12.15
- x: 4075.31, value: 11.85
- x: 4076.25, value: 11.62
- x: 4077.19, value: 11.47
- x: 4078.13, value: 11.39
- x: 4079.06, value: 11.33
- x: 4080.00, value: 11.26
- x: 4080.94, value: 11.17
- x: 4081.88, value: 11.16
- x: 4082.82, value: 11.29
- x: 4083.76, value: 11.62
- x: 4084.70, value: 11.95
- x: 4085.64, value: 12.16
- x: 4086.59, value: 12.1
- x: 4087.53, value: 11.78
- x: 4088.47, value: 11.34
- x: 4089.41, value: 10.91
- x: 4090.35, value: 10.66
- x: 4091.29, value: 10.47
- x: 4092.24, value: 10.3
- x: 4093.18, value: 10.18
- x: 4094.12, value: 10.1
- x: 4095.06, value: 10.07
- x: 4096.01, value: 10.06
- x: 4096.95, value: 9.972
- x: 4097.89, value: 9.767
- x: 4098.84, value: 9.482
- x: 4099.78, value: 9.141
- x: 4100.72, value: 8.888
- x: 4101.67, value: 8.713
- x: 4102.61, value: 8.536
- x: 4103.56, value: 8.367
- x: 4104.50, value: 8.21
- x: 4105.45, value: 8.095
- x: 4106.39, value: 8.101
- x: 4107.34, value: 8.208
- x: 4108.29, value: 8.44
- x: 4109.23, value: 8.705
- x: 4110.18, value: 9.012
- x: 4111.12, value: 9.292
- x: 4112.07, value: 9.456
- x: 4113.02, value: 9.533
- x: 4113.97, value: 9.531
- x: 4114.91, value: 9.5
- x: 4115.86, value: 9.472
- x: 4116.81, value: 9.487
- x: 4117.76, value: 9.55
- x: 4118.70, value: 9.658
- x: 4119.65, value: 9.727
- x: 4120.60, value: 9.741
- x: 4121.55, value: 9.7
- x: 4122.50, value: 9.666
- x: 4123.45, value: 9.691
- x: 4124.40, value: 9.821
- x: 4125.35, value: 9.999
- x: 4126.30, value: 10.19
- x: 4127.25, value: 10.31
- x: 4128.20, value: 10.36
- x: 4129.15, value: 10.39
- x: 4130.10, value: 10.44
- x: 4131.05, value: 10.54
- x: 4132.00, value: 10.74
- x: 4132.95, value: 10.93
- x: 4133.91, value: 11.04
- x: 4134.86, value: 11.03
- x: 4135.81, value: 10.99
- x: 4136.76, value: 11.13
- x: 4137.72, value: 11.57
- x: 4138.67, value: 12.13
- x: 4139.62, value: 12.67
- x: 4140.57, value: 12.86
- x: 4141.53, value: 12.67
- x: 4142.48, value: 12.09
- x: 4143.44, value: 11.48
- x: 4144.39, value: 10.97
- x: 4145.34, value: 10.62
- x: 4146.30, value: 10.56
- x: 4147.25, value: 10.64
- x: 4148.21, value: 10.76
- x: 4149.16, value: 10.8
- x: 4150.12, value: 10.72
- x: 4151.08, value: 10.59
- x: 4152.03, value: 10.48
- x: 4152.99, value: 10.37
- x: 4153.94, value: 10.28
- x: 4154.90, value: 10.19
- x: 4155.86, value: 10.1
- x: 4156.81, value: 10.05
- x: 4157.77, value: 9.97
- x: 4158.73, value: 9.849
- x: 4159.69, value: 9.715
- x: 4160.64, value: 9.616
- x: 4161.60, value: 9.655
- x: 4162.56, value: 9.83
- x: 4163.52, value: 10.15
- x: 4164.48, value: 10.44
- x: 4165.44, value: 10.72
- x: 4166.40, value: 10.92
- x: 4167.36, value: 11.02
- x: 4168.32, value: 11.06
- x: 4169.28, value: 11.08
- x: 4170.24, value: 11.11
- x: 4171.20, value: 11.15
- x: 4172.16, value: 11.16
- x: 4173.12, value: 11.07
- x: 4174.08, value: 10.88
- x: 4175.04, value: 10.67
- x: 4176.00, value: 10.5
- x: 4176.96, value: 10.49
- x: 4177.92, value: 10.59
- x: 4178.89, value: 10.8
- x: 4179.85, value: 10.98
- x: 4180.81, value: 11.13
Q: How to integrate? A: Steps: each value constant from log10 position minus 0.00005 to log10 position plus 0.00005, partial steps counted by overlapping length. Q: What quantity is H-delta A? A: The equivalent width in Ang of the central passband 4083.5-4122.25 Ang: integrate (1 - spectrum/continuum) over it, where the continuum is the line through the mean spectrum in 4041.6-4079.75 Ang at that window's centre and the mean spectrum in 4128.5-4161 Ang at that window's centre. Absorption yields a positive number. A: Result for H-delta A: 5.17 Ang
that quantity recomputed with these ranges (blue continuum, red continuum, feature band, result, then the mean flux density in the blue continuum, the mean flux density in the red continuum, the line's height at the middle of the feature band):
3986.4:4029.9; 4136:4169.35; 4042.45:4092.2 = -3.6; 10.7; 10.8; 10.8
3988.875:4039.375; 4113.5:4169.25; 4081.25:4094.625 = -0.5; 11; 10.5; 10.7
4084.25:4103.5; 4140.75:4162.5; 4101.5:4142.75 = 1.7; 10.3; 10.6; 10.4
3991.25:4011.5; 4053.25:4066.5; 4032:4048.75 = -1.7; 10.3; 11.1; 10.8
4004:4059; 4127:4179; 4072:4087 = -0.7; 11.5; 10.8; 11.2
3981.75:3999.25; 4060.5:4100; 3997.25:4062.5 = -3.3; 10.3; 11.3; 10.7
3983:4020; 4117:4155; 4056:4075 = -1.8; 10.5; 10.7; 10.6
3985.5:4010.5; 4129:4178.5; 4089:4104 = 1.3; 10.5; 10.8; 10.7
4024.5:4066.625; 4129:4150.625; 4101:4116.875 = 3.5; 11.6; 11.2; 11.4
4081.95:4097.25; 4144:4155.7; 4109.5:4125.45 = 1.8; 10.9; 10.6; 10.8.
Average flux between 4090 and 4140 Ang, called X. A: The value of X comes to 9.84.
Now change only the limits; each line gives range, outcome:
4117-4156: 10.7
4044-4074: 11.6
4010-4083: 11.5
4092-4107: 9.23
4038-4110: 11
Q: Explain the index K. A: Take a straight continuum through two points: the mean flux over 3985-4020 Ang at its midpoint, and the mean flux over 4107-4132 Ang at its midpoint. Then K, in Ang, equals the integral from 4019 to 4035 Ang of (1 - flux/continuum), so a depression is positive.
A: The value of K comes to -2.0 Ang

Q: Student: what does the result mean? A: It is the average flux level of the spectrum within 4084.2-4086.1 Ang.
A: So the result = 12.1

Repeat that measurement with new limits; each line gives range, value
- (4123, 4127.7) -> 10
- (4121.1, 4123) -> 9.68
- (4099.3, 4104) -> 8.74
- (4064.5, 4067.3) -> 11.6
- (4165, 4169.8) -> 11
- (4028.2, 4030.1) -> 11.9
